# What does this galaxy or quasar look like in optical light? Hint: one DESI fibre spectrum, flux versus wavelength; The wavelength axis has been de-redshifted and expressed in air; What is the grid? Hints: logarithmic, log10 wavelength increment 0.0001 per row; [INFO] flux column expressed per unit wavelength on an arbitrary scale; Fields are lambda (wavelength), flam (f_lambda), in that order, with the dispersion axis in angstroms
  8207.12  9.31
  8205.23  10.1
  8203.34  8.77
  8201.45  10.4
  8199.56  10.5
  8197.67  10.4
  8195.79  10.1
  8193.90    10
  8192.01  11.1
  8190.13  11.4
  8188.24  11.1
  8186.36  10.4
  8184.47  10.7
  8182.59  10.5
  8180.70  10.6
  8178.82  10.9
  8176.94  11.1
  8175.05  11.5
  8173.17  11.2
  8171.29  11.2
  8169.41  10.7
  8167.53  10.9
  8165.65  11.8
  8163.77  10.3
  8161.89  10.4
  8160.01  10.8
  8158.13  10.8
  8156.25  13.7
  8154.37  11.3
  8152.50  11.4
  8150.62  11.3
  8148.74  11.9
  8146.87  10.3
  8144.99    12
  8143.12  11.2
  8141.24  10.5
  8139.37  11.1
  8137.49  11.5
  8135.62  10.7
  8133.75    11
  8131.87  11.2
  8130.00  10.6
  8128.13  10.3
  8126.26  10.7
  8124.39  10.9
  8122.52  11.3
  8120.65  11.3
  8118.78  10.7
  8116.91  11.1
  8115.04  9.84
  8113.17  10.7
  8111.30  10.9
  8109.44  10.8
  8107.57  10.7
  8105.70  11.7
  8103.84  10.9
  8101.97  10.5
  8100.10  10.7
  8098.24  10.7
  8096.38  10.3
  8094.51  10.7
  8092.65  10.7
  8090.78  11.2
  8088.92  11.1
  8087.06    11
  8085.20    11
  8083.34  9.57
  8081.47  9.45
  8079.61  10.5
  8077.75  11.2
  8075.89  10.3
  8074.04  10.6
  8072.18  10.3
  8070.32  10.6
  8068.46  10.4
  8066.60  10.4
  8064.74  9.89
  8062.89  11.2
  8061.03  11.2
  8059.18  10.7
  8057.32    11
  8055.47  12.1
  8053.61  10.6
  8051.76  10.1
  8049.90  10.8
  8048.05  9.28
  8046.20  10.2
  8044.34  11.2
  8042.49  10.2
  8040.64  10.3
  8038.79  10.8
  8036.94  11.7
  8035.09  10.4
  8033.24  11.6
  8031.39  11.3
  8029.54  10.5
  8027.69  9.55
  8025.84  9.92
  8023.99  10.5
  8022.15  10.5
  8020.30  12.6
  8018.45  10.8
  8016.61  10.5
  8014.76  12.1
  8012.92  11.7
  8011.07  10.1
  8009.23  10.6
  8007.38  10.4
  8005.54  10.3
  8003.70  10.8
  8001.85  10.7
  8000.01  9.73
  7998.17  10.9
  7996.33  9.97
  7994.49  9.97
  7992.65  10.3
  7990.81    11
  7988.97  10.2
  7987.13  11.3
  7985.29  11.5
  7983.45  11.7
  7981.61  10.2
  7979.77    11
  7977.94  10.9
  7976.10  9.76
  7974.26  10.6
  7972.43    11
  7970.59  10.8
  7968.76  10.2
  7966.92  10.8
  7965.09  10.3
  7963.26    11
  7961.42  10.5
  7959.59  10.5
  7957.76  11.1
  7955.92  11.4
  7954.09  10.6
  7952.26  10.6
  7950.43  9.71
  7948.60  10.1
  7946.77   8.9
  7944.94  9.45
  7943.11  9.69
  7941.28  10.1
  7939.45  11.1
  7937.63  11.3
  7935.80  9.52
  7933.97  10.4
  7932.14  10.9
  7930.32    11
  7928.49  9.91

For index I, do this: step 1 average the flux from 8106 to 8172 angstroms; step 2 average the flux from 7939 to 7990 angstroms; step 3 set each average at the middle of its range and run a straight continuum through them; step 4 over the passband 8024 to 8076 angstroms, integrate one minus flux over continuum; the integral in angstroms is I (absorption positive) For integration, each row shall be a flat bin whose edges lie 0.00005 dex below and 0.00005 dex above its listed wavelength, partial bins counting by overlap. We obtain 0.8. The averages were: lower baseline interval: 10.5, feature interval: 10.6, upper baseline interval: 11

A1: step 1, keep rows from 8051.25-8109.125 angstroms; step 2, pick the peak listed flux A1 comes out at 12.1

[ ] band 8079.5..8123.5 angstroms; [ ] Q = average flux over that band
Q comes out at 10.7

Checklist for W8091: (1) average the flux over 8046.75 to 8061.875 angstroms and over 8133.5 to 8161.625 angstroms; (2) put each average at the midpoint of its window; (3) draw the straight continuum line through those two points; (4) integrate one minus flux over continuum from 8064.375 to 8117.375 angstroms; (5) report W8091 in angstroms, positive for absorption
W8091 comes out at 1.6 angstroms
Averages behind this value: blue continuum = 10.7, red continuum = 11.3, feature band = 10.6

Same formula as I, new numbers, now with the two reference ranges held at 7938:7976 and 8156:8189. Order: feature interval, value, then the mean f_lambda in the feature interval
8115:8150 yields -0.4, 11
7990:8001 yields 0.2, 10.3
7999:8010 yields 0.1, 10.4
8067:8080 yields 0.2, 10.6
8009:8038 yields -0.9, 10.9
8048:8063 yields -0.2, 10.8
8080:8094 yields 0.2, 10.6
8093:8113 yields 0.0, 10.8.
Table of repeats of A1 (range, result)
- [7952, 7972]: 11.4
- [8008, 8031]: 12.6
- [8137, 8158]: 13.7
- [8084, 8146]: 12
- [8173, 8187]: 11.5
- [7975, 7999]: 11.7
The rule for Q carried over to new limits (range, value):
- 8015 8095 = 10.7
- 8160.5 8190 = 10.9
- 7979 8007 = 10.6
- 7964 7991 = 10.7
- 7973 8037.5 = 10.7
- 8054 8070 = 10.8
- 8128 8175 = 11.1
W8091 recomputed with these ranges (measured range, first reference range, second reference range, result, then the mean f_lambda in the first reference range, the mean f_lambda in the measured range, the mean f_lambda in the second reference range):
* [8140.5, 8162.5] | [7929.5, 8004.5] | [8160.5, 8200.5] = -1.1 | 10.5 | 11.3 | 10.8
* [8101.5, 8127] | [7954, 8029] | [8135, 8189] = 0.3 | 10.7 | 10.9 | 11.1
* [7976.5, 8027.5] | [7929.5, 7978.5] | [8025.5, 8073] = -0.9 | 10.4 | 10.7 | 10.6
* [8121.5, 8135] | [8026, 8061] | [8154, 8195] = 0.0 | 10.7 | 10.9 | 11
